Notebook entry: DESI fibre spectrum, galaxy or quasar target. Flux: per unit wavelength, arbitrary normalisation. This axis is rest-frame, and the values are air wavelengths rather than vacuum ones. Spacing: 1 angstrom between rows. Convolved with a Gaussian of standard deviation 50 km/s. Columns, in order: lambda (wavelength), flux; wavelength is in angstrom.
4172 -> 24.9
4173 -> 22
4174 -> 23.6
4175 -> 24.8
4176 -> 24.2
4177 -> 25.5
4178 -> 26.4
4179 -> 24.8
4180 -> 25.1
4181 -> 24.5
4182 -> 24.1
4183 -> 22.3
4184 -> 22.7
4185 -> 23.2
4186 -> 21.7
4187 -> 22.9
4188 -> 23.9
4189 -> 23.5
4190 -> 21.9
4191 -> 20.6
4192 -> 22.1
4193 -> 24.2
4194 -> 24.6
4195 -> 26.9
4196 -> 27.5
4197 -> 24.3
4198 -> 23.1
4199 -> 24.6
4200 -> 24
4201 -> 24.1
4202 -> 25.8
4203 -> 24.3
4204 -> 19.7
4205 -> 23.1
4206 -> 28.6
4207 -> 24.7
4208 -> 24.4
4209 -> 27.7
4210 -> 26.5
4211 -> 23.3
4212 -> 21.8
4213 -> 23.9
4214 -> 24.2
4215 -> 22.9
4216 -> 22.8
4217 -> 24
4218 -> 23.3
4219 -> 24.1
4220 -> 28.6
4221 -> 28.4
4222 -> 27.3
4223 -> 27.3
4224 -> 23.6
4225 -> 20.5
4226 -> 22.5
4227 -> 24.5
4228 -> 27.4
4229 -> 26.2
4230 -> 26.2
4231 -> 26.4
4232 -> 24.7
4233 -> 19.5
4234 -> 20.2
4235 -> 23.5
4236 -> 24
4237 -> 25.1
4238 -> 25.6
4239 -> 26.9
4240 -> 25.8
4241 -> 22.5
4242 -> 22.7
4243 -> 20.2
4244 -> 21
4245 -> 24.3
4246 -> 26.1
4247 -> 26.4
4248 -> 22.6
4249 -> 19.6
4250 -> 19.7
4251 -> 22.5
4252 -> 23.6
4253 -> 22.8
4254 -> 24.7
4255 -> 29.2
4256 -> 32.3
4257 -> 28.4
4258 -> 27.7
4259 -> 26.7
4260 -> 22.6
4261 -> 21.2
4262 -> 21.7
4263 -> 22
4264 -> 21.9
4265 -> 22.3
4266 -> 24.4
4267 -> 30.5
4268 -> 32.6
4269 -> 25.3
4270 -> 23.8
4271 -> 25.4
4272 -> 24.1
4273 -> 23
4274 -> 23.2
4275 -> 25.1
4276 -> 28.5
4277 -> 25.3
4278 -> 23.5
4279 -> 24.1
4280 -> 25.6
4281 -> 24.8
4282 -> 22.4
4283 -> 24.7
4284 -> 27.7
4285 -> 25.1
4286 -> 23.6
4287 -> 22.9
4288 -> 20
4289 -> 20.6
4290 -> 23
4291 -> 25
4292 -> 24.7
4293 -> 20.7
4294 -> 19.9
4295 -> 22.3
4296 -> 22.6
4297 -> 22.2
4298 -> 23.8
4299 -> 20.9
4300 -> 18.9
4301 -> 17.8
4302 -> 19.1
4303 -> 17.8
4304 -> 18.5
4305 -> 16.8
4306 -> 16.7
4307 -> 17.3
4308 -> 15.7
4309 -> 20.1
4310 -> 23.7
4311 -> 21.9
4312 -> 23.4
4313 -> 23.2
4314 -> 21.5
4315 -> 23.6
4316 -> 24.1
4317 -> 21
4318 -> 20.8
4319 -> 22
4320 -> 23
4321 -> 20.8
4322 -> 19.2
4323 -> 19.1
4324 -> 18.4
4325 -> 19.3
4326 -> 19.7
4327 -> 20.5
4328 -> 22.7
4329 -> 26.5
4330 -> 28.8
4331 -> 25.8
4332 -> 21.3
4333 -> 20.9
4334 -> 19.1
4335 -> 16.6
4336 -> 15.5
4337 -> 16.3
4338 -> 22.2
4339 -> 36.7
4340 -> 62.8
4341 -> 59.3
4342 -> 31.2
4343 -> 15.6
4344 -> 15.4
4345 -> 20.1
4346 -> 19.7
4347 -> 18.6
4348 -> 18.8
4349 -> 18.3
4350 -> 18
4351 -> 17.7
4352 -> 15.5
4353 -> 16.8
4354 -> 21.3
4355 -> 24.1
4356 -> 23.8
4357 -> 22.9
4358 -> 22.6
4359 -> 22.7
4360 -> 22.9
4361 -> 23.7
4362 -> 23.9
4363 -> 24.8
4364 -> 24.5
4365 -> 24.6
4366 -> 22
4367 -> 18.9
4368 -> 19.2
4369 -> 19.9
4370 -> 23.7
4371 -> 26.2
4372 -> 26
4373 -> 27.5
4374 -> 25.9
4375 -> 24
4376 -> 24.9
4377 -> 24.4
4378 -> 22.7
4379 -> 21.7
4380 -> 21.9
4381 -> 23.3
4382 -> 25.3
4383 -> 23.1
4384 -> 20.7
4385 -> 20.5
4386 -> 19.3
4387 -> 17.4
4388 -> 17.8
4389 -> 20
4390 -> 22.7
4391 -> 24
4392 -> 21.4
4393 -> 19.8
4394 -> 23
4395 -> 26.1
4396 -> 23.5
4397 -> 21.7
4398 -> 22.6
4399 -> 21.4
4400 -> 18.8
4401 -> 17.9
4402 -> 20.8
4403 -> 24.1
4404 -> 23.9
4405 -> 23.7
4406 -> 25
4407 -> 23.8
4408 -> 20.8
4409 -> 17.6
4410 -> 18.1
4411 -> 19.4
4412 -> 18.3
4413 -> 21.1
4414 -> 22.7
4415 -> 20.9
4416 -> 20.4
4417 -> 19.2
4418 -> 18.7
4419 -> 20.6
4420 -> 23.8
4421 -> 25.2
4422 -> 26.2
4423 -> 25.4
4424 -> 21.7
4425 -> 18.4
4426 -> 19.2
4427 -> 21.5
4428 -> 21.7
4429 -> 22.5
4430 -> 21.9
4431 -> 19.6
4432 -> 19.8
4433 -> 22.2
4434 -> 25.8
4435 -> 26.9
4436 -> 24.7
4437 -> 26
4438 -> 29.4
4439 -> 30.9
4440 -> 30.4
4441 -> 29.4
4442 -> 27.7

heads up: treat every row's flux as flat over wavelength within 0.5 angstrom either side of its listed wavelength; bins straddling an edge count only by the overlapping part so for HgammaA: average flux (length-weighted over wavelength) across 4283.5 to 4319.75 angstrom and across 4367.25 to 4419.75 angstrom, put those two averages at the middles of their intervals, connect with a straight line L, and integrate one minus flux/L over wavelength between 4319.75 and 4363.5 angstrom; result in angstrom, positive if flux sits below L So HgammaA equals -2.9 angstrom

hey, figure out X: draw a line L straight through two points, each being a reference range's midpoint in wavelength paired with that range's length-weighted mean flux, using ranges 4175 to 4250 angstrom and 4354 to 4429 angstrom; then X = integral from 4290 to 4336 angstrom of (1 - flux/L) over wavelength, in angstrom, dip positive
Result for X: 4.0 angstrom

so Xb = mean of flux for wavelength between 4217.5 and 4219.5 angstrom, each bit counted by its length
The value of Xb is 23.7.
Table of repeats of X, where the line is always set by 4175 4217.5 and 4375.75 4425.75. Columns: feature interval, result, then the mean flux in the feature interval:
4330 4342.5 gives -3.6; 29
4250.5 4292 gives -2.7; 24.7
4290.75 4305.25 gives 1.4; 20.7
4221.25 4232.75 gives -0.7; 25.1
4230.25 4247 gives -0.1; 23.8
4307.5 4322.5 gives 0.7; 21.6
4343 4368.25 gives 1.7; 20.7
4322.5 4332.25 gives 0.1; 22.2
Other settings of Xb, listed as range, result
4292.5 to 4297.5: 21.5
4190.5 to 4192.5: 21.4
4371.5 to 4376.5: 25.7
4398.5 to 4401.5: 19.4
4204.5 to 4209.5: 25.7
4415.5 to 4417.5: 19.8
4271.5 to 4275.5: 23.9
